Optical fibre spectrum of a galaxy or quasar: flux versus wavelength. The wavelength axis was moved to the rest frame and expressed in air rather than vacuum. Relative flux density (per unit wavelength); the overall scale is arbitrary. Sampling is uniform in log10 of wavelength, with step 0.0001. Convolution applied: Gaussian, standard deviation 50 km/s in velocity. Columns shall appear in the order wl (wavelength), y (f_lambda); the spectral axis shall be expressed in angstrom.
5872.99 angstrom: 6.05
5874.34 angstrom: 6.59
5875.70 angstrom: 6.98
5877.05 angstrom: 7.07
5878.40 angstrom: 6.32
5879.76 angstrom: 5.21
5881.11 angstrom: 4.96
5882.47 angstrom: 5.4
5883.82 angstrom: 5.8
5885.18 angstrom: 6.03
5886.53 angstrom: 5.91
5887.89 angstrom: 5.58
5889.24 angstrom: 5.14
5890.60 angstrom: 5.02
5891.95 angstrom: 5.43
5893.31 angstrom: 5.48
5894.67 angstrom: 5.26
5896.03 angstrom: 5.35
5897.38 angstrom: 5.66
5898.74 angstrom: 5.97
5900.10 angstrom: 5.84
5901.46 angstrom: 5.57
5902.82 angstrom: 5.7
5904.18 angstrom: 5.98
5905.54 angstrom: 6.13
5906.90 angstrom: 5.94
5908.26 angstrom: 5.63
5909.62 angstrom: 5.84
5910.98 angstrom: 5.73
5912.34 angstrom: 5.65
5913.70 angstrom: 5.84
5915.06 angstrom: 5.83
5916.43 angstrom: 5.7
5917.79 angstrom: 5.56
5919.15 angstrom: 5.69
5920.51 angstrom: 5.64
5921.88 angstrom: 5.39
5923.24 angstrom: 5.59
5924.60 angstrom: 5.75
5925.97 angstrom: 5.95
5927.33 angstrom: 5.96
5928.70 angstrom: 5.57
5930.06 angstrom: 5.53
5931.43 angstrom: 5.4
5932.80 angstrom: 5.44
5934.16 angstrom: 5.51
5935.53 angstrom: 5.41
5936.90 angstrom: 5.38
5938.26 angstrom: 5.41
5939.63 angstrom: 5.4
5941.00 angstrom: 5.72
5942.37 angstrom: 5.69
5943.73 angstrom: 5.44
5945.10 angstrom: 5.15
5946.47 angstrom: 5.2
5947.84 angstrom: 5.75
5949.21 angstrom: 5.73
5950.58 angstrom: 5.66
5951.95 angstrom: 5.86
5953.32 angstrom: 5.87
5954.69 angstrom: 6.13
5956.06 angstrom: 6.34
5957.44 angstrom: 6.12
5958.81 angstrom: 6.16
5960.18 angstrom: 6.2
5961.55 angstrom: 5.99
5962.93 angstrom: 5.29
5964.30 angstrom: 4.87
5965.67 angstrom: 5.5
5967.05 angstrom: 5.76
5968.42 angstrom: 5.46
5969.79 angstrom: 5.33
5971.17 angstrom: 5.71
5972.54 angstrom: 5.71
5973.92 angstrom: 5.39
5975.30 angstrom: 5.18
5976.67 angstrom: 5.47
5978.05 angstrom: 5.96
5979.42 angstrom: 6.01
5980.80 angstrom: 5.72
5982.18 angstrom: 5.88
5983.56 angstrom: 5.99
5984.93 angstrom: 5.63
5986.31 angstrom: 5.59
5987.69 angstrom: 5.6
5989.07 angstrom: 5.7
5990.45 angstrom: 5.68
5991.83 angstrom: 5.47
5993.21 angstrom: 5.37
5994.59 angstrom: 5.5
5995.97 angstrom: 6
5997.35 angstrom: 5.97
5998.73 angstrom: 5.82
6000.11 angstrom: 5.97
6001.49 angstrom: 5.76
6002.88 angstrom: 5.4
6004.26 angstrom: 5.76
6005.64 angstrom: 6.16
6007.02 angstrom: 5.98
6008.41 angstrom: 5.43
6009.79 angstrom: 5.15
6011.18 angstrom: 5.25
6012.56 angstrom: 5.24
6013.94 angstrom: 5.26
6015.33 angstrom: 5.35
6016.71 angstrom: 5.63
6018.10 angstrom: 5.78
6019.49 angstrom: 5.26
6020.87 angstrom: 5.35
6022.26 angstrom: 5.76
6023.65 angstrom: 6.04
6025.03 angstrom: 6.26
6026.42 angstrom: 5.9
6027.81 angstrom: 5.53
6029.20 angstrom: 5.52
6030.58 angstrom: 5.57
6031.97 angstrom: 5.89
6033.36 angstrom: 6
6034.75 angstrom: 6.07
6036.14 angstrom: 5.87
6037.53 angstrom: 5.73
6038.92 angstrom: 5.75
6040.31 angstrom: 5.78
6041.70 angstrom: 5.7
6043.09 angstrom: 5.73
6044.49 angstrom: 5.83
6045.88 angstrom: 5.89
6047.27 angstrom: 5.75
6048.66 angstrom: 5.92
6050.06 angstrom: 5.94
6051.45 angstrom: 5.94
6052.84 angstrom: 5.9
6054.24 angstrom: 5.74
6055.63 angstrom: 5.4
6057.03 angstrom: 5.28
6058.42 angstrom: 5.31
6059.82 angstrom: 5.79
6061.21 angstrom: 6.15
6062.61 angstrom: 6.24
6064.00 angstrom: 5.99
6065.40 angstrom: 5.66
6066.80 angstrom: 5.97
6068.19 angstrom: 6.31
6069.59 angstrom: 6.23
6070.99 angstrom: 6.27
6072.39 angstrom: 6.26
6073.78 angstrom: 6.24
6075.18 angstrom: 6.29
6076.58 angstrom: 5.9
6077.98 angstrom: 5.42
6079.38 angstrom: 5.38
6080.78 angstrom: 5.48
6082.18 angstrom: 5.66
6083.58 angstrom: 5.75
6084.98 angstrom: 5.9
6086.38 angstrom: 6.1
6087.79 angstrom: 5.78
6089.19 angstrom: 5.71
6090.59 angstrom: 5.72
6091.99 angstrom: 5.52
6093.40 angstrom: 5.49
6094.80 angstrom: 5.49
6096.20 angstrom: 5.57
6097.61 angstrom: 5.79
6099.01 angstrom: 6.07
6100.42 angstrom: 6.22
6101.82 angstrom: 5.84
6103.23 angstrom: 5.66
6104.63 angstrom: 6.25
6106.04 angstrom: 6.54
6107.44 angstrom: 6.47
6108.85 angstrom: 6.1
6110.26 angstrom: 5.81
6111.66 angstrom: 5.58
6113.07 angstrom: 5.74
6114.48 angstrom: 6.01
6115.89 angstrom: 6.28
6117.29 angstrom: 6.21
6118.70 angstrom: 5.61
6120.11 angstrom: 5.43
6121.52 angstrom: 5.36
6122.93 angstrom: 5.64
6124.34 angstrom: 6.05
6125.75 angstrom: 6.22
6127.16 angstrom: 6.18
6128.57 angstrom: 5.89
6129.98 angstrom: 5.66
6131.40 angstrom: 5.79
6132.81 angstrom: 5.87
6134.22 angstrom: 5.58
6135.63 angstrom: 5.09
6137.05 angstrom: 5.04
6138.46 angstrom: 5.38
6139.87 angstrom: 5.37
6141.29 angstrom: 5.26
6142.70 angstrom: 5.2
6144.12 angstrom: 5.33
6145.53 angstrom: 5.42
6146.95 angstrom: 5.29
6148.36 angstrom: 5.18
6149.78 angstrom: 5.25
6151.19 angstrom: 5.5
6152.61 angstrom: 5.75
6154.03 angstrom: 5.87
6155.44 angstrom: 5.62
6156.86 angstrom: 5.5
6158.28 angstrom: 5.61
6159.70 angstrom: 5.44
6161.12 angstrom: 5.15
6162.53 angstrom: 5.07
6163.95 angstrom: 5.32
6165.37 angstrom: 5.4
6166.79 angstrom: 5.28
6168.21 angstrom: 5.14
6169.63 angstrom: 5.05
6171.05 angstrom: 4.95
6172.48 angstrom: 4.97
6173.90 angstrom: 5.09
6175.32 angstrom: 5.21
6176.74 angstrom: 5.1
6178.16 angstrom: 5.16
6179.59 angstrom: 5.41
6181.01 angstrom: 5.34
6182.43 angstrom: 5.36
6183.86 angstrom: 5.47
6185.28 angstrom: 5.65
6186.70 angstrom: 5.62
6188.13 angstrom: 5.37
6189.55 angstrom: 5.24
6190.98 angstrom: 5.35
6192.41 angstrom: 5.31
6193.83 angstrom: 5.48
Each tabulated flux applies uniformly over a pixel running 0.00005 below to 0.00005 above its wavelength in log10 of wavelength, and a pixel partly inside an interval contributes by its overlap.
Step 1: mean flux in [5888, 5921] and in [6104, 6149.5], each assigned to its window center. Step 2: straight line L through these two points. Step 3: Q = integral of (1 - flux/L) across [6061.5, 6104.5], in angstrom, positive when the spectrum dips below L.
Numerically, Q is -1.3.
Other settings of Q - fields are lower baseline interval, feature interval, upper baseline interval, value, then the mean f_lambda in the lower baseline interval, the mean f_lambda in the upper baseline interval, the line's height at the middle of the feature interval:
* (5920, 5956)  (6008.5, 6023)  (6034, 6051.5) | 0.93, 5.61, 5.83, 5.78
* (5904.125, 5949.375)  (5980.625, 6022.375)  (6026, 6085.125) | 0.90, 5.63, 5.83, 5.75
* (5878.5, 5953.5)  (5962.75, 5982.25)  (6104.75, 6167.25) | 0.23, 5.61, 5.63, 5.61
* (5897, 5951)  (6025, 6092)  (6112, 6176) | -3.38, 5.65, 5.49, 5.55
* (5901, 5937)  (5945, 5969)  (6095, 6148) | -0.19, 5.68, 5.74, 5.69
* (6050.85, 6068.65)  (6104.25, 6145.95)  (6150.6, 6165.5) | -1.12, 5.82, 5.48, 5.59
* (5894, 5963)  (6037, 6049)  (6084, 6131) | 0.06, 5.7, 5.87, 5.81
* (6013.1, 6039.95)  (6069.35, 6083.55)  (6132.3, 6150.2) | -0.90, 5.71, 5.32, 5.54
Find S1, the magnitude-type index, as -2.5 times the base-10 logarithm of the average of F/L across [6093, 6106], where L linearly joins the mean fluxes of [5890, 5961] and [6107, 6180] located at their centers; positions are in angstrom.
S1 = -0.06 mag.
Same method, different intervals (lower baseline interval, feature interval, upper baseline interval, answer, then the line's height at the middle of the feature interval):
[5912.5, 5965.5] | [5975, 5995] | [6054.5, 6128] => 0.01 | 5.72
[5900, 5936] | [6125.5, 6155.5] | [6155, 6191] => -0.03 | 5.35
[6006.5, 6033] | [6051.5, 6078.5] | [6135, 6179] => -0.08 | 5.49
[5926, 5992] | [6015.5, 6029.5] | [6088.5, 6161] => -0.01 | 5.66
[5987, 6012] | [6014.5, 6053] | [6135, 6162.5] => -0.03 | 5.6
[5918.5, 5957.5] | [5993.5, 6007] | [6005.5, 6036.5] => -0.03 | 5.65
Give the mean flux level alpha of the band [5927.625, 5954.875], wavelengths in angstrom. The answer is 5.56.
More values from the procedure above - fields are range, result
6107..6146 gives 5.69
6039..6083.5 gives 5.85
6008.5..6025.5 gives 5.52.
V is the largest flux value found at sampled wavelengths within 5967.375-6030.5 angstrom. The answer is 6.26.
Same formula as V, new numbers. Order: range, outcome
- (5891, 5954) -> 6.13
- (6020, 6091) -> 6.31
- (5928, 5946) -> 5.72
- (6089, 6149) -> 6.54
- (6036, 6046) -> 5.89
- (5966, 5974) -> 5.76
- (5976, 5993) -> 6.01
